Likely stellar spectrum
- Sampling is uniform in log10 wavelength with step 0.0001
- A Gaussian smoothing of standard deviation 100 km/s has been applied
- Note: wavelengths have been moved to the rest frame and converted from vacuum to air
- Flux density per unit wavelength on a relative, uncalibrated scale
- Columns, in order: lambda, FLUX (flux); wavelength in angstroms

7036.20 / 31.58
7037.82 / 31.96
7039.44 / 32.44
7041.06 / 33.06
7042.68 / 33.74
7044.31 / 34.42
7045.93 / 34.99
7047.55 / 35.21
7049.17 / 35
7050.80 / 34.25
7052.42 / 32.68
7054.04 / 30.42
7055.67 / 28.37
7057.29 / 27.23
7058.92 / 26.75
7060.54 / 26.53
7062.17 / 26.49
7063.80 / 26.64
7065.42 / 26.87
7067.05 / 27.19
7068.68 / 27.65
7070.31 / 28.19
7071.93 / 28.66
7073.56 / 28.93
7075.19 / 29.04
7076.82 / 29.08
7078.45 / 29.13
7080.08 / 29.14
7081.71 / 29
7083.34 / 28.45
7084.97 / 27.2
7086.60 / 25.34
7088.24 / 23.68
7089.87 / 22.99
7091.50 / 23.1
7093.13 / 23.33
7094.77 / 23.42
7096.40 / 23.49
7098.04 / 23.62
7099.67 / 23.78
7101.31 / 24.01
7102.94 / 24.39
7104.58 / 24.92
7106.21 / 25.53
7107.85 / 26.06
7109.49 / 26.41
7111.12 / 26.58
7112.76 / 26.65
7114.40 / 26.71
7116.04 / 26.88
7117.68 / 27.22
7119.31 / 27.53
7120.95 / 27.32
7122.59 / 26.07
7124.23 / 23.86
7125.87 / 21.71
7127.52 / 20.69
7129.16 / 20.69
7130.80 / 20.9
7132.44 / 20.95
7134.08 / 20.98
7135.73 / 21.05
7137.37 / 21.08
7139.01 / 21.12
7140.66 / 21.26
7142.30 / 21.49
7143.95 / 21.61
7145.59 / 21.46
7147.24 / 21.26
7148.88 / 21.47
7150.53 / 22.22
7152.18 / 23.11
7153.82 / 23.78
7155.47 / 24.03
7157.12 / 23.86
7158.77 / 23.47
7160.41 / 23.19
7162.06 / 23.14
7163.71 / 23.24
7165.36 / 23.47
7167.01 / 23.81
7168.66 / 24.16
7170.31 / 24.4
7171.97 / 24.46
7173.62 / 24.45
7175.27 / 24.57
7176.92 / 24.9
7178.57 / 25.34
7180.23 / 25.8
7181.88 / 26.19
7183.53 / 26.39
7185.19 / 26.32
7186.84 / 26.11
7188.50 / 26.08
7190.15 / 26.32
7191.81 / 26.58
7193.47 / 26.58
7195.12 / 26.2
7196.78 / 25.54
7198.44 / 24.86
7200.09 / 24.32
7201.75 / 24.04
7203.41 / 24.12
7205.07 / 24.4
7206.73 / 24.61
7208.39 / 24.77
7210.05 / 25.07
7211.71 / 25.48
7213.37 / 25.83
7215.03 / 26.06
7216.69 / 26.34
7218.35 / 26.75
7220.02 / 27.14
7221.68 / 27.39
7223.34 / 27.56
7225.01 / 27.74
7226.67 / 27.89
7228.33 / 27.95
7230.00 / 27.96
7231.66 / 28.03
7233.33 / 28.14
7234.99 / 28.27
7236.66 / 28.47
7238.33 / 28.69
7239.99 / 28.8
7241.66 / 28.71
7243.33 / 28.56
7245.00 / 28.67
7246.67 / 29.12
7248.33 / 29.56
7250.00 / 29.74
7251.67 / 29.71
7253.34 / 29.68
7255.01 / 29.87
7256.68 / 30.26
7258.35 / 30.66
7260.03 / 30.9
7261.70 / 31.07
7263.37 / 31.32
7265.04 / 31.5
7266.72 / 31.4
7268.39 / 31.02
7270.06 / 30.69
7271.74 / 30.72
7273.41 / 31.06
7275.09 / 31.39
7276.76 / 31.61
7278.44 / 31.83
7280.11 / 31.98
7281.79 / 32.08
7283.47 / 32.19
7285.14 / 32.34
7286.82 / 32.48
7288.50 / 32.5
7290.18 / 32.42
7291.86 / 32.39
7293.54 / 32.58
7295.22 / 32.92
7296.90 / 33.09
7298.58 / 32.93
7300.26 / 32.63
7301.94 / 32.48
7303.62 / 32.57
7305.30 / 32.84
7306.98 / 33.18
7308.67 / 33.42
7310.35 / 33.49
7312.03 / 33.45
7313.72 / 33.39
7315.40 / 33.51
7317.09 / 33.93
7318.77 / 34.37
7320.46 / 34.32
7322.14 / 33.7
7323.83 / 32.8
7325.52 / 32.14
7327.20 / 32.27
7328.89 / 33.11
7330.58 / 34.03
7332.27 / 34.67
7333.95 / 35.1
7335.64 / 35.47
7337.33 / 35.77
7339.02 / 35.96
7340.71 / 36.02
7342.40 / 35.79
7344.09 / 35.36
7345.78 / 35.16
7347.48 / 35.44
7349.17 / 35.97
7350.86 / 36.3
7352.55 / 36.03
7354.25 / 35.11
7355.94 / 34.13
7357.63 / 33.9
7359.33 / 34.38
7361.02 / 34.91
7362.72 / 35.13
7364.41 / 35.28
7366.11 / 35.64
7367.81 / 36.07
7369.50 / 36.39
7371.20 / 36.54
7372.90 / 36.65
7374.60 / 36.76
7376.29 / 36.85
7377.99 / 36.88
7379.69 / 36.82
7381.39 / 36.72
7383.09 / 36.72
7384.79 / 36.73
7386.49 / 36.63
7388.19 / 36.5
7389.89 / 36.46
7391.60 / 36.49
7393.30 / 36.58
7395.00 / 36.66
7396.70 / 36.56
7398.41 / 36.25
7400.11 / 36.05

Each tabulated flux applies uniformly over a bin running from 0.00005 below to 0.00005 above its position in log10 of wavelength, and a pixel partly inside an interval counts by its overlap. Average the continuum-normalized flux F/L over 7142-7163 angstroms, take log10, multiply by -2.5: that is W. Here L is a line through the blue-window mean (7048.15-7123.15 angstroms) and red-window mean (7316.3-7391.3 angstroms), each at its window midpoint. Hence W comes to 0.27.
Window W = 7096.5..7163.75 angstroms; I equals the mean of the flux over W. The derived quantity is 23.5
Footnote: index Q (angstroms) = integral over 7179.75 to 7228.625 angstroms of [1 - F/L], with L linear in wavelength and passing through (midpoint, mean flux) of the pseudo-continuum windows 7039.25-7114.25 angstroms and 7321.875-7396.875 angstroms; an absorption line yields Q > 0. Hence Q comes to 8.3 angstroms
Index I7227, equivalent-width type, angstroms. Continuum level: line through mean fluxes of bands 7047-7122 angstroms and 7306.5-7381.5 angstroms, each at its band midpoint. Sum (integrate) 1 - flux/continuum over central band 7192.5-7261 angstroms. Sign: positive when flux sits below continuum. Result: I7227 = 8.7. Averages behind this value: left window 27.2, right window 34.9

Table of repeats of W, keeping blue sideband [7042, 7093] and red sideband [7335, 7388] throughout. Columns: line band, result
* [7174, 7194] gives 0.217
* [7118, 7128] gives 0.212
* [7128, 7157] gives 0.373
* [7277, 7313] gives 0.053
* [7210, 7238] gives 0.193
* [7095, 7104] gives 0.234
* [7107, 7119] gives 0.124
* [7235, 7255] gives 0.140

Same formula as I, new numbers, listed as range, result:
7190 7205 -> 25.3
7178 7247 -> 26.6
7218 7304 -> 30.3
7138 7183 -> 23.4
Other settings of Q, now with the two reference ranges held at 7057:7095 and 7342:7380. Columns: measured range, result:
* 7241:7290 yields 2.9 angstroms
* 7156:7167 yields 2.3 angstroms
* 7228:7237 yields 1.0 angstroms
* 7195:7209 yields 2.8 angstroms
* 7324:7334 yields 0.4 angstroms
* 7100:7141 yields 6.1 angstroms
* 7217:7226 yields 1.2 angstroms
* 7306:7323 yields 0.3 angstroms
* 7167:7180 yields 2.3 angstroms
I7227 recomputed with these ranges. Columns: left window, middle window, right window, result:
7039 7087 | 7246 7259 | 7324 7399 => 1.4 angstroms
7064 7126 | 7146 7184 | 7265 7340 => 6.1 angstroms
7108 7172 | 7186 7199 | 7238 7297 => 0.2 angstroms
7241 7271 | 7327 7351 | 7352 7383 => -0.5 angstroms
